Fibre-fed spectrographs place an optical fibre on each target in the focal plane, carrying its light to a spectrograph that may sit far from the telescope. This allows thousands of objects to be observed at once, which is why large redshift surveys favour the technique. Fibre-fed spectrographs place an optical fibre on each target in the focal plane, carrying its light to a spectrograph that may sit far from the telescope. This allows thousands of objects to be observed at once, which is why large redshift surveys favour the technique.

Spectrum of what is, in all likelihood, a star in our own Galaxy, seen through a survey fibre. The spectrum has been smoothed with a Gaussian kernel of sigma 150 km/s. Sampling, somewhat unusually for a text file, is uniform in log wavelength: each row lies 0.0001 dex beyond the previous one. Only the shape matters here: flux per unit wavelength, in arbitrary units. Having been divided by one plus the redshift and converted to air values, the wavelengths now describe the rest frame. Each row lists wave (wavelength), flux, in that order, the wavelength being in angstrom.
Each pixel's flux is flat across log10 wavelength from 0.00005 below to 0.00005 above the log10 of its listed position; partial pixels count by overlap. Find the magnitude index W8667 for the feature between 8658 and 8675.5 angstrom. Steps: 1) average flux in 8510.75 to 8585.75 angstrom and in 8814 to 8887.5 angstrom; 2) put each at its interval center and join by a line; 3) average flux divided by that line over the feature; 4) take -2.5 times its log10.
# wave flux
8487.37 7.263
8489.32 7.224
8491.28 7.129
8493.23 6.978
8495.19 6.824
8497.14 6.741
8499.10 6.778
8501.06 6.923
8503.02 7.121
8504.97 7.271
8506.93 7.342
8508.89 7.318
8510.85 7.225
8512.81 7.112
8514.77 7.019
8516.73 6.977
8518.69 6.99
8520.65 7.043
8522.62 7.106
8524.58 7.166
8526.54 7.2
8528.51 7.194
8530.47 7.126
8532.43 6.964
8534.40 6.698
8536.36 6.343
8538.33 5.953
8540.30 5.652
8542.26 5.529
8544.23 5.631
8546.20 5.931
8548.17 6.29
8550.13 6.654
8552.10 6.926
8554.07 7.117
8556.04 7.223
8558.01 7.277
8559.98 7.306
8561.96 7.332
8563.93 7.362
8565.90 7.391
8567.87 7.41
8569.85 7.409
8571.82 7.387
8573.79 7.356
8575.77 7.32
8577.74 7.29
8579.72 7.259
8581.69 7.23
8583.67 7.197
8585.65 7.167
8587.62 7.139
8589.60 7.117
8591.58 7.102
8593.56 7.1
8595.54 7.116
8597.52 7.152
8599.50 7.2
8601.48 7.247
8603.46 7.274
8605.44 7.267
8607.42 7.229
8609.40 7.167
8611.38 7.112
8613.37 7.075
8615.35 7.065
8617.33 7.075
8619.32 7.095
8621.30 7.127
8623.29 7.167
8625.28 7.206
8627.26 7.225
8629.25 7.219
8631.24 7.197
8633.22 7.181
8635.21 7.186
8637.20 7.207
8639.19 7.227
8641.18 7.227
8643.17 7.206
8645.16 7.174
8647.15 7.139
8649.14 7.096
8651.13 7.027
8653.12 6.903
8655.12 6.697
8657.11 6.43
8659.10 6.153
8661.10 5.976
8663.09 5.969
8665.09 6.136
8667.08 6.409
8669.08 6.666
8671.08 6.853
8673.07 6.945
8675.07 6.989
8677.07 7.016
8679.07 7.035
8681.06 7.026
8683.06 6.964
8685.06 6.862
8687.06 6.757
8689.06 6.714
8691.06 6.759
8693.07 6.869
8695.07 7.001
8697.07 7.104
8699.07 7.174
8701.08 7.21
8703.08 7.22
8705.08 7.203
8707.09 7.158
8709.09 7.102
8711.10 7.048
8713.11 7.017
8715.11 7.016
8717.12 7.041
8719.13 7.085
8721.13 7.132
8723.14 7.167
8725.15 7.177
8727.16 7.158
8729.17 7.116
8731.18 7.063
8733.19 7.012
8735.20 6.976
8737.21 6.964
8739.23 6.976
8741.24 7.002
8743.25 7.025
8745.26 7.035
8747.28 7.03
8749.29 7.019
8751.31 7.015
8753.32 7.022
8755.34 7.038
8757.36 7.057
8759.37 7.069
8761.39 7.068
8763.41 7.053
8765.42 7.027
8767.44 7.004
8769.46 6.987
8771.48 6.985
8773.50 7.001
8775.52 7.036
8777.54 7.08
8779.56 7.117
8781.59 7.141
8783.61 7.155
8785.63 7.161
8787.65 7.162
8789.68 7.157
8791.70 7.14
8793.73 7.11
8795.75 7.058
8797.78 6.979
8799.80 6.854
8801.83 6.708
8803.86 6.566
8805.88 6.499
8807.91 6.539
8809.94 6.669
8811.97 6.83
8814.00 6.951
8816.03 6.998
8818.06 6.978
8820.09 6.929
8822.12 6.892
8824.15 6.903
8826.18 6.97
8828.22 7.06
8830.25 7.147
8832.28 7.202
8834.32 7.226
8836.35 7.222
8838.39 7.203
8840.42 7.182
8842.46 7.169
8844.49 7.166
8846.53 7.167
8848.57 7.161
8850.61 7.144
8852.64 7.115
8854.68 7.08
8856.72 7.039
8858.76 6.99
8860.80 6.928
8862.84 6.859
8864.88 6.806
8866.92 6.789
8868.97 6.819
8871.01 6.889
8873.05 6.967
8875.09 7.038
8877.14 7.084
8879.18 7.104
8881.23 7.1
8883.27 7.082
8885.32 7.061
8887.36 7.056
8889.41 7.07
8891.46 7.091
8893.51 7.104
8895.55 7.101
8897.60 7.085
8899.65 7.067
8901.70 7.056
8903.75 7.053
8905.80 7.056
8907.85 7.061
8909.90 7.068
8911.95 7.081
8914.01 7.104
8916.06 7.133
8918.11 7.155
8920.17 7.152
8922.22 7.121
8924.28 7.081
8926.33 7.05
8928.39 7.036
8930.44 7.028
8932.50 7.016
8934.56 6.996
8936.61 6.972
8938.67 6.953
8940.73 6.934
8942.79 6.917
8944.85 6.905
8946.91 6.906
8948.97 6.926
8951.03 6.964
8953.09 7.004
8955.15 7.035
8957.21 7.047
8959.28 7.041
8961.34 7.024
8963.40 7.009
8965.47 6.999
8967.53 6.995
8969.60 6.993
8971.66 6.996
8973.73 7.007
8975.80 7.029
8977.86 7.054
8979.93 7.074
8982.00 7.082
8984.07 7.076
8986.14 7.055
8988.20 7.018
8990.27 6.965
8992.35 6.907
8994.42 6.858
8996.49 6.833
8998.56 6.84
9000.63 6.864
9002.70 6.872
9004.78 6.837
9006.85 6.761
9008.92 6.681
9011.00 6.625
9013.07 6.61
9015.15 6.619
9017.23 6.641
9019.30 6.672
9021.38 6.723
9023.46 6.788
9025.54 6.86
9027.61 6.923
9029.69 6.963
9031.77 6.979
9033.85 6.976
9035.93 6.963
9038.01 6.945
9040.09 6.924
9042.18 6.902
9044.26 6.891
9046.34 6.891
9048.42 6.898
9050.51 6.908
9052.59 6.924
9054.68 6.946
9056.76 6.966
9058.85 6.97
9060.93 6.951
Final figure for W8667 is 0.09 mag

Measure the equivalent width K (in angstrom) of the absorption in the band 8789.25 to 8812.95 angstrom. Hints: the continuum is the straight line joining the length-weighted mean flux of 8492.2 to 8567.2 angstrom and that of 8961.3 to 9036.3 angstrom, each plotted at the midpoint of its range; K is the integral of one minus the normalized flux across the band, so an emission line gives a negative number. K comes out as 0.2 angstrom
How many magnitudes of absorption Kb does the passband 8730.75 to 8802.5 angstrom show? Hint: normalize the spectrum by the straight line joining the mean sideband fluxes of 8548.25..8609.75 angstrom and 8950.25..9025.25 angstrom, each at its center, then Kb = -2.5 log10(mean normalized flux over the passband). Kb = 0.00 mag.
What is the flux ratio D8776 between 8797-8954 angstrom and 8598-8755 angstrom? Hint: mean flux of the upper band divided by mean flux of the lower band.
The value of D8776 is 1.0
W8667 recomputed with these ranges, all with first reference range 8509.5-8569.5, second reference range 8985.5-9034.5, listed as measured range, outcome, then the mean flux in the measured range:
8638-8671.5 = 0.02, 6.72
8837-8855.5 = -0.05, 7.16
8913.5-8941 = -0.04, 7.06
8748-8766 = -0.03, 7.04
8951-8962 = -0.03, 7.02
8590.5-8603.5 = -0.05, 7.16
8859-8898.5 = -0.03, 7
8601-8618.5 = -0.05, 7.17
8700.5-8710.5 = -0.05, 7.17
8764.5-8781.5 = -0.03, 7.03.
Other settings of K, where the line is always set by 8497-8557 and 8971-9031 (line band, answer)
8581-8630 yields -2.57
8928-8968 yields -0.72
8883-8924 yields -1.40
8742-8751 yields -0.26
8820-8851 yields -1.23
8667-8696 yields -0.23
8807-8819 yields 0.02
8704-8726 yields -0.91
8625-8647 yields -1.27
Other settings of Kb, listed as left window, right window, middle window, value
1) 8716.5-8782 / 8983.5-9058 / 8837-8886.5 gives -0.01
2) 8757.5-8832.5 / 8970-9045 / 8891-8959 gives -0.02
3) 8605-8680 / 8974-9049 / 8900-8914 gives -0.03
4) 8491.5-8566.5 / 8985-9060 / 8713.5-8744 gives -0.03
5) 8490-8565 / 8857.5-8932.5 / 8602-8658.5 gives -0.03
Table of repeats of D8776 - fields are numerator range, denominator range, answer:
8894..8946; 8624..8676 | 1.03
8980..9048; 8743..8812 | 0.98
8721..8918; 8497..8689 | 1.01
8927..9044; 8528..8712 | 0.99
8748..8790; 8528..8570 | 1.05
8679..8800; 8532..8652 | 1.00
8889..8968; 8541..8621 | 1.00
